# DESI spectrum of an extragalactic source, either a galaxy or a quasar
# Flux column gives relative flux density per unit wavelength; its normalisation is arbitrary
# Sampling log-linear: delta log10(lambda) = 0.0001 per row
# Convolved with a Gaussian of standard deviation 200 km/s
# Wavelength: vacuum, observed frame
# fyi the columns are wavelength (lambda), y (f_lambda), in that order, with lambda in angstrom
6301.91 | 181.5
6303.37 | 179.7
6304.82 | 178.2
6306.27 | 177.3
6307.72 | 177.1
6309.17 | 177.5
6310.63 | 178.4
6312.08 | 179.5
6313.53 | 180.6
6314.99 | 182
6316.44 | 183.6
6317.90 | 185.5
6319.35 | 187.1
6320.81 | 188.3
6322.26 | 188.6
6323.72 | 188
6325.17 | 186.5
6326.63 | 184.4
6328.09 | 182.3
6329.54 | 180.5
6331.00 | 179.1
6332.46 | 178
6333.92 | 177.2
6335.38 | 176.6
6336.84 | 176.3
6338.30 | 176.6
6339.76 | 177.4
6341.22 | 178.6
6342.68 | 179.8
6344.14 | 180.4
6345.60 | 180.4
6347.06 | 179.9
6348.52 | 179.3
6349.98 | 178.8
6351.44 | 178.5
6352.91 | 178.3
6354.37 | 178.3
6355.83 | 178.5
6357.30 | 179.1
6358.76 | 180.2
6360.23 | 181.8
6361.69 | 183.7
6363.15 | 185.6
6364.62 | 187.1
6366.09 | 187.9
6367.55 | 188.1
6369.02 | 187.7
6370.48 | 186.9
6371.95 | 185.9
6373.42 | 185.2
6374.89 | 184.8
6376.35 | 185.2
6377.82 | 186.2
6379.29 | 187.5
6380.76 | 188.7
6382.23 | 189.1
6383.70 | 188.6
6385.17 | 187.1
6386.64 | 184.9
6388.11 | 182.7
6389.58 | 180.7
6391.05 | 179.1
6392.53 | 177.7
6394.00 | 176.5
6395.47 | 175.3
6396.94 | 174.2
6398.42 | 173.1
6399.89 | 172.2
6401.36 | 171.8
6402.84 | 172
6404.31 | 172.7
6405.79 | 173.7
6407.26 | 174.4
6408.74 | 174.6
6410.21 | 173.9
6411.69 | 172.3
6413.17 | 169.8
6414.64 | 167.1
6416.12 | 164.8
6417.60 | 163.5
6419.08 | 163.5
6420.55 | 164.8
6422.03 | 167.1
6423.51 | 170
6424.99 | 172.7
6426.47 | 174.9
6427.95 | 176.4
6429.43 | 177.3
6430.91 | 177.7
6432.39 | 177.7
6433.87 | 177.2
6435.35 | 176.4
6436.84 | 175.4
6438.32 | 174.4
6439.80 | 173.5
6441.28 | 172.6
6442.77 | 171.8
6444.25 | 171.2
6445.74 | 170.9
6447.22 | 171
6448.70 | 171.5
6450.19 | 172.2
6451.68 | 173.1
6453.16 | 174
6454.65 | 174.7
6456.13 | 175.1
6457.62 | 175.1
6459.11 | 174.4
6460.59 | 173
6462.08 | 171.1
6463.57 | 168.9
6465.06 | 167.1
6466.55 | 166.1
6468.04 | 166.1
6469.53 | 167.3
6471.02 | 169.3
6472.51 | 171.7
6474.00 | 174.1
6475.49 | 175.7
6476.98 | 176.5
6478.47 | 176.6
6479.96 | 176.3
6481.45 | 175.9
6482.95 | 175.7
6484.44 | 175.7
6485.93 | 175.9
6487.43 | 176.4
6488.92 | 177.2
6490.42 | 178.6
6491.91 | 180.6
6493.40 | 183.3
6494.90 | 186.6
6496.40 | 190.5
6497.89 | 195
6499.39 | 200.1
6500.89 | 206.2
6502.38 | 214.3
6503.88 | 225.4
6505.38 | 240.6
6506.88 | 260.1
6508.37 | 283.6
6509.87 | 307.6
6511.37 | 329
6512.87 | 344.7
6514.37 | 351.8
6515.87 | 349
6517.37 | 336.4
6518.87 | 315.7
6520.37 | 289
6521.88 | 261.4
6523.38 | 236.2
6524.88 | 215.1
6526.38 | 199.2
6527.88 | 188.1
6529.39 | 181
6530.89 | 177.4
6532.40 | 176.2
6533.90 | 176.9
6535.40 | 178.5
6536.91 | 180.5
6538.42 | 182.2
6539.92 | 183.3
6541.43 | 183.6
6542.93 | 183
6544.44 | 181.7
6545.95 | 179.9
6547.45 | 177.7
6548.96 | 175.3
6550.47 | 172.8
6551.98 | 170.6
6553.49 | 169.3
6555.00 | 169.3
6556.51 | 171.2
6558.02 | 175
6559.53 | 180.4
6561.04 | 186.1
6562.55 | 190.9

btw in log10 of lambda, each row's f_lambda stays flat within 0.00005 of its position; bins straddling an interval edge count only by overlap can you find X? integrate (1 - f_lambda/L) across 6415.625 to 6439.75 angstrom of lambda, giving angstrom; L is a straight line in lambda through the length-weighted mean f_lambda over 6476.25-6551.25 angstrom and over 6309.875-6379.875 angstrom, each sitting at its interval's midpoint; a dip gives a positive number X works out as 3.2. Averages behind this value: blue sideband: 182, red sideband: 215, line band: 172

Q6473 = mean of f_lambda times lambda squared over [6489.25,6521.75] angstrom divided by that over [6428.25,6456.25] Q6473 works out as 1.5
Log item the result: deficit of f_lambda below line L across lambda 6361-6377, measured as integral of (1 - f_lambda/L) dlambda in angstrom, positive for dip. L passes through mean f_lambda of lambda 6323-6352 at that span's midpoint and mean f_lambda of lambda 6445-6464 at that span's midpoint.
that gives -0.7 angstrom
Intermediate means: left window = 180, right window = 173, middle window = 186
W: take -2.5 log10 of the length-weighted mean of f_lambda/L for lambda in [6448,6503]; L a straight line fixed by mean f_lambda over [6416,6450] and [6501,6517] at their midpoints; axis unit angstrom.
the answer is 0.31 mag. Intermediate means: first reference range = 172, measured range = 178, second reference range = 288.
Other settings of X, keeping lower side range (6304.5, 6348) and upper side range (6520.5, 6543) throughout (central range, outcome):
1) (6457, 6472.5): 1.7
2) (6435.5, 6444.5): 0.8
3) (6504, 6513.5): -4.6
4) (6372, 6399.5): 0.4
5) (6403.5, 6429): 2.3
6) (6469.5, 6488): 1.7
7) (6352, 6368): 0.1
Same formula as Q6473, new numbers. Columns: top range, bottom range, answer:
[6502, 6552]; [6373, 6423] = 1.36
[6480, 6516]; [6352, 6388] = 1.27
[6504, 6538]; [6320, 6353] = 1.48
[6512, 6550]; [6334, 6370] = 1.31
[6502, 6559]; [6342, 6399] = 1.28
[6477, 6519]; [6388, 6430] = 1.37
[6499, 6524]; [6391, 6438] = 1.68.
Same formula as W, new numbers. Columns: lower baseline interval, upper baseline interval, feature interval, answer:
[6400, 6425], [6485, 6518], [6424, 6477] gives 0.152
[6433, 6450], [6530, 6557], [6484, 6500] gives -0.051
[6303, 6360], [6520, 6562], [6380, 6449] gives 0.054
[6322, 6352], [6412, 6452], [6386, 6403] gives -0.010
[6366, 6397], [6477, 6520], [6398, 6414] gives 0.126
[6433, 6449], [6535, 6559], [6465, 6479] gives 0.021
